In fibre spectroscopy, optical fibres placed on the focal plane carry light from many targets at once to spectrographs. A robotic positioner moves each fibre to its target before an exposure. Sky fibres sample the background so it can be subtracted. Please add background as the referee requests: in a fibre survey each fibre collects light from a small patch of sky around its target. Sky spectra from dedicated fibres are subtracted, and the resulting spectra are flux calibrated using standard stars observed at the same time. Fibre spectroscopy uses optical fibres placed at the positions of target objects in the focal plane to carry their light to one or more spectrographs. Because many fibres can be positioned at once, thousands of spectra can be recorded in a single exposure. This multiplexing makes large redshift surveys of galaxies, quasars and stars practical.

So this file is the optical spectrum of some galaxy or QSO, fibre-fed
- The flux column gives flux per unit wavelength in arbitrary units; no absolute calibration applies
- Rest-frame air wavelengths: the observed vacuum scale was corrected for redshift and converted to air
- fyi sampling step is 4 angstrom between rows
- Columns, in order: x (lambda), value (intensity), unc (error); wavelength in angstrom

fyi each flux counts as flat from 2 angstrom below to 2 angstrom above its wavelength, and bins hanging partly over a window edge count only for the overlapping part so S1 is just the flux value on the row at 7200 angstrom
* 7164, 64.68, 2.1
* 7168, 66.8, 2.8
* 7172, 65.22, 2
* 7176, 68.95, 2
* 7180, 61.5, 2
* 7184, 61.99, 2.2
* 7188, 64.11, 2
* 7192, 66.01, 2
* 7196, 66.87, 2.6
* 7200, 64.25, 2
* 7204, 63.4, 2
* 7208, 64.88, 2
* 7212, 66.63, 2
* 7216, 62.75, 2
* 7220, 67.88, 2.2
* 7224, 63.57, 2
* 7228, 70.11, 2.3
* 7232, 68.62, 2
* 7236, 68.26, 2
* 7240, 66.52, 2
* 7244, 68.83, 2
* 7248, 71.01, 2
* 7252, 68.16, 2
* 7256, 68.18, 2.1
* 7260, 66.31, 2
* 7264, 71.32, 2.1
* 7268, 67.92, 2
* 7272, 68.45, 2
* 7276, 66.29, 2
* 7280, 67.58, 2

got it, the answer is 64.25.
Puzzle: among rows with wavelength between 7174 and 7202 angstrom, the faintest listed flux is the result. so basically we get 61.5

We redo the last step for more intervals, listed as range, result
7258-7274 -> 66.31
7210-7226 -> 62.75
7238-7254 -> 66.52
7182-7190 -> 61.99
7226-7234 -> 68.62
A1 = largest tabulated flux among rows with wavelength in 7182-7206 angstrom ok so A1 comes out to 66.87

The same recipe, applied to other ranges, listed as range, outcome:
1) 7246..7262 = 71.01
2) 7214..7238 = 70.11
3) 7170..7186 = 68.95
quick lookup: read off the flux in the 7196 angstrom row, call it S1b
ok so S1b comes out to 66.87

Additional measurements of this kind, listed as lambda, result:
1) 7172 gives 65.22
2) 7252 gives 68.16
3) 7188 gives 64.11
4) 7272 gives 68.45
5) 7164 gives 64.68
